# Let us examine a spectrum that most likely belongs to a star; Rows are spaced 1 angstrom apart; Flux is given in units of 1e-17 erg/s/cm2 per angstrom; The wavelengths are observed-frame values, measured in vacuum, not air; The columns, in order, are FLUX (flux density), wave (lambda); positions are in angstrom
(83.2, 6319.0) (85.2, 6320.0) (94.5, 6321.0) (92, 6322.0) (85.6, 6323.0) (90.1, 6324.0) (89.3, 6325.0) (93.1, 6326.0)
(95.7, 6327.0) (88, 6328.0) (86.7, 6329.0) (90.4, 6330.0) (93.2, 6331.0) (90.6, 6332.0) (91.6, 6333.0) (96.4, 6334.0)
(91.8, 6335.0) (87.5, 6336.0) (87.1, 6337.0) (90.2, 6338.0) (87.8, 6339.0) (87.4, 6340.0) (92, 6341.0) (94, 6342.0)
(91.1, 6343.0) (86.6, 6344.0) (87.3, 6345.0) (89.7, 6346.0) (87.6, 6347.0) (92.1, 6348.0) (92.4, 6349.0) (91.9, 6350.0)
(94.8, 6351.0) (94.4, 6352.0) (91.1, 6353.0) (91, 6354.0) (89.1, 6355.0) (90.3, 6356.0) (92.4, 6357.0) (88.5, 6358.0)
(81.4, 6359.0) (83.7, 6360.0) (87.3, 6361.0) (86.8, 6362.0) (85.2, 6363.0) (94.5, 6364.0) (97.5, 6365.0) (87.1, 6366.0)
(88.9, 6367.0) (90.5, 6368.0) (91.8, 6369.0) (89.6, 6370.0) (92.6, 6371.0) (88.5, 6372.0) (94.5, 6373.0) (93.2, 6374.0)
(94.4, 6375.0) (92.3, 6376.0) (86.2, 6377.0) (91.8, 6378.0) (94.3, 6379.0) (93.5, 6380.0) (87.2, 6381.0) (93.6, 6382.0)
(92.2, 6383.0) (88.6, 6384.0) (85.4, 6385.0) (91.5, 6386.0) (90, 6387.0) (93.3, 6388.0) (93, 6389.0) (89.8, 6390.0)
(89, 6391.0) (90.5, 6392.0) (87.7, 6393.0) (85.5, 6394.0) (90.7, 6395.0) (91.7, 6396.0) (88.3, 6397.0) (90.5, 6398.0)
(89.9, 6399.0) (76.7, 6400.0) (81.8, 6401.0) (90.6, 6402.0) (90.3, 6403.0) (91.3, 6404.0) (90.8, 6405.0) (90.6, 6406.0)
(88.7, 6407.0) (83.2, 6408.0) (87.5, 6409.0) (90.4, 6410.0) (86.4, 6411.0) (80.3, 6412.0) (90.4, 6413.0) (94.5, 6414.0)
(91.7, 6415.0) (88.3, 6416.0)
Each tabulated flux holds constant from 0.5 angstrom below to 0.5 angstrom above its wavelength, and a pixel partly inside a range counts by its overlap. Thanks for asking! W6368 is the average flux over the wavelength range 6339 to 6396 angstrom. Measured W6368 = 90.3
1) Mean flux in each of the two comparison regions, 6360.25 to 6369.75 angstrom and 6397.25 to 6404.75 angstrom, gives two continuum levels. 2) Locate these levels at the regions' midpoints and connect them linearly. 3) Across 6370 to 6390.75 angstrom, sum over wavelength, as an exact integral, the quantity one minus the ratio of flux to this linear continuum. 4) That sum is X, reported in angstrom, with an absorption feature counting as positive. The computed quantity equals -0.6 angstrom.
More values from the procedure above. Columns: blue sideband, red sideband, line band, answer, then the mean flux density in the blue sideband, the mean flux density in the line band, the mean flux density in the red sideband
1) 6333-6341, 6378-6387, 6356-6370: 0.2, 90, 89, 90.8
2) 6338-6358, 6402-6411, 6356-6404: 0.0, 90.6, 89.7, 89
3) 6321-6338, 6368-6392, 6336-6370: 0.4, 90.7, 89.8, 91.1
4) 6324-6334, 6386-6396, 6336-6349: 0.2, 91.2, 89.4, 90.1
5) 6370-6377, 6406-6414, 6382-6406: 0.0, 91.9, 89.2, 87.4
